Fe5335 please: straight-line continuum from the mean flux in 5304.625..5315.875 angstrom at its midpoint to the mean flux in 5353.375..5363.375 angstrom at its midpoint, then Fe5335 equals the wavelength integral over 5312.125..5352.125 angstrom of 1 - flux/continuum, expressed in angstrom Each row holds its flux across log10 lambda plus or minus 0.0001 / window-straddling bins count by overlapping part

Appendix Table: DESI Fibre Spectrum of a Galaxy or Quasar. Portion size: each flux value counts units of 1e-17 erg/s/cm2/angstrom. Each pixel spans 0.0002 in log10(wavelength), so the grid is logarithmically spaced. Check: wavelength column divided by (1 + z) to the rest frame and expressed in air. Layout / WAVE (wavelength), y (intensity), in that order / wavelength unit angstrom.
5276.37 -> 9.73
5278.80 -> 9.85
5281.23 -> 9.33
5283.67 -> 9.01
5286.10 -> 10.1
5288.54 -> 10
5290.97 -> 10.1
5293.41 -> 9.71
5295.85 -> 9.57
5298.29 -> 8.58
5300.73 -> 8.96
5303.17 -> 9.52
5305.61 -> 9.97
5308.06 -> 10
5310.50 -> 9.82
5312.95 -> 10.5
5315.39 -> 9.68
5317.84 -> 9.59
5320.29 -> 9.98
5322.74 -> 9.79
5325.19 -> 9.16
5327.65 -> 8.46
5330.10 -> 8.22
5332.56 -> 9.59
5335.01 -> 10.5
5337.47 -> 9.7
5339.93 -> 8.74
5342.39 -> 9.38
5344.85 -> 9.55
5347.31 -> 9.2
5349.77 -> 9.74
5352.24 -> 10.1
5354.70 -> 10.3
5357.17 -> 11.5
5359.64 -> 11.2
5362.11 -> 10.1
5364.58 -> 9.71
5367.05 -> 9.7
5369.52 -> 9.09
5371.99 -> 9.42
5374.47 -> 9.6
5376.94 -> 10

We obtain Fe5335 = 3.3 angstrom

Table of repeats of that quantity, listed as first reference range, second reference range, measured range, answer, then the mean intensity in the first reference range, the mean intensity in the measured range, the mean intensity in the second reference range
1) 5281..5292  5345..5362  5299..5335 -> 1.59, 9.73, 9.54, 10.3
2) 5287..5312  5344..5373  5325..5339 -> 0.79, 9.64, 9.27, 9.98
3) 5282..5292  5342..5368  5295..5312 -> 0.59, 9.77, 9.5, 10.1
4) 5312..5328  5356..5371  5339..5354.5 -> 0.72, 9.64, 9.53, 10.2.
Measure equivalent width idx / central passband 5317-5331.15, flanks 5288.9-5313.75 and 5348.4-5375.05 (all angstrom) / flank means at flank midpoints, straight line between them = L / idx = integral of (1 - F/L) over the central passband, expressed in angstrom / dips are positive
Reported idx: 0.9 angstrom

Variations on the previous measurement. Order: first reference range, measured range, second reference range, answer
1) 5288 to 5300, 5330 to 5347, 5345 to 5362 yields 1.1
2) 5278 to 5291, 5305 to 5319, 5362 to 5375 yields -0.4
